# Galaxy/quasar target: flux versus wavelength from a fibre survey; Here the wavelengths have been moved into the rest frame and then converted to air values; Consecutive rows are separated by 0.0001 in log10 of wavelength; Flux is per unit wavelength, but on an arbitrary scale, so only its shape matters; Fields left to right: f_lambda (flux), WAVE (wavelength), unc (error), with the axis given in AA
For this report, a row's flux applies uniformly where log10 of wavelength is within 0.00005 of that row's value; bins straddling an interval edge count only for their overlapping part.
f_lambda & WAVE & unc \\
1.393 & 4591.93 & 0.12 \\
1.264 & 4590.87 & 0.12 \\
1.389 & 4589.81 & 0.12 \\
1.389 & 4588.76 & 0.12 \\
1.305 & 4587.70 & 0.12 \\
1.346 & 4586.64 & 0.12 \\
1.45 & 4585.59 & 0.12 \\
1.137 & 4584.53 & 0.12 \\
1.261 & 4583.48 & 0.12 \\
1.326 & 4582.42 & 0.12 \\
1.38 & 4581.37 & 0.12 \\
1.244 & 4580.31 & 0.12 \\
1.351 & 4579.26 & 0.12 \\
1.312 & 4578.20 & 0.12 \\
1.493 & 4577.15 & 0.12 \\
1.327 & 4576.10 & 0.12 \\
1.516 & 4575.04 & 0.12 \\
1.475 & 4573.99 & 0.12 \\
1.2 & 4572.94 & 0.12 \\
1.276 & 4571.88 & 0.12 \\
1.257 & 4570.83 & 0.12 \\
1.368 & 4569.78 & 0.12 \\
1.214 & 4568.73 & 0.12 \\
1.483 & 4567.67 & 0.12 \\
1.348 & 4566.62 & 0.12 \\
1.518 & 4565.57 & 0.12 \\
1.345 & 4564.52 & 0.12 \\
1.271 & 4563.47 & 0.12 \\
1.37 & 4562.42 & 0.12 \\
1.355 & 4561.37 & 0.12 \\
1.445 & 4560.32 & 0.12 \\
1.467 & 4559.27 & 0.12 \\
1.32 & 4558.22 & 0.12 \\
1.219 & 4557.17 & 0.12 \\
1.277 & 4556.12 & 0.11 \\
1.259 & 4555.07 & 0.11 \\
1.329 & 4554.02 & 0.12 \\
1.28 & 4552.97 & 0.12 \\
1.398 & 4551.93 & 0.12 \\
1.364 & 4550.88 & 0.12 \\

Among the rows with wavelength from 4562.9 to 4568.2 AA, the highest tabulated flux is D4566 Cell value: 1.518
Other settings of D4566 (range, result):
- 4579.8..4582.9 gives 1.38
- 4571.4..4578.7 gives 1.516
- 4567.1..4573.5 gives 1.483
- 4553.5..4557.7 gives 1.329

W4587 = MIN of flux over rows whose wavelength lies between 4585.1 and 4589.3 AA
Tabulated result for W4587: 1.305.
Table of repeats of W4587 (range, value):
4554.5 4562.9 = 1.219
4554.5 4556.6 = 1.259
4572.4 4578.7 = 1.2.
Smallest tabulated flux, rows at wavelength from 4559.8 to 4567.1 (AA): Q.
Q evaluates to 1.271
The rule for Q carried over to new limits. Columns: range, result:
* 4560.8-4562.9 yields 1.355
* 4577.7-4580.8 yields 1.244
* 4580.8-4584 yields 1.261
